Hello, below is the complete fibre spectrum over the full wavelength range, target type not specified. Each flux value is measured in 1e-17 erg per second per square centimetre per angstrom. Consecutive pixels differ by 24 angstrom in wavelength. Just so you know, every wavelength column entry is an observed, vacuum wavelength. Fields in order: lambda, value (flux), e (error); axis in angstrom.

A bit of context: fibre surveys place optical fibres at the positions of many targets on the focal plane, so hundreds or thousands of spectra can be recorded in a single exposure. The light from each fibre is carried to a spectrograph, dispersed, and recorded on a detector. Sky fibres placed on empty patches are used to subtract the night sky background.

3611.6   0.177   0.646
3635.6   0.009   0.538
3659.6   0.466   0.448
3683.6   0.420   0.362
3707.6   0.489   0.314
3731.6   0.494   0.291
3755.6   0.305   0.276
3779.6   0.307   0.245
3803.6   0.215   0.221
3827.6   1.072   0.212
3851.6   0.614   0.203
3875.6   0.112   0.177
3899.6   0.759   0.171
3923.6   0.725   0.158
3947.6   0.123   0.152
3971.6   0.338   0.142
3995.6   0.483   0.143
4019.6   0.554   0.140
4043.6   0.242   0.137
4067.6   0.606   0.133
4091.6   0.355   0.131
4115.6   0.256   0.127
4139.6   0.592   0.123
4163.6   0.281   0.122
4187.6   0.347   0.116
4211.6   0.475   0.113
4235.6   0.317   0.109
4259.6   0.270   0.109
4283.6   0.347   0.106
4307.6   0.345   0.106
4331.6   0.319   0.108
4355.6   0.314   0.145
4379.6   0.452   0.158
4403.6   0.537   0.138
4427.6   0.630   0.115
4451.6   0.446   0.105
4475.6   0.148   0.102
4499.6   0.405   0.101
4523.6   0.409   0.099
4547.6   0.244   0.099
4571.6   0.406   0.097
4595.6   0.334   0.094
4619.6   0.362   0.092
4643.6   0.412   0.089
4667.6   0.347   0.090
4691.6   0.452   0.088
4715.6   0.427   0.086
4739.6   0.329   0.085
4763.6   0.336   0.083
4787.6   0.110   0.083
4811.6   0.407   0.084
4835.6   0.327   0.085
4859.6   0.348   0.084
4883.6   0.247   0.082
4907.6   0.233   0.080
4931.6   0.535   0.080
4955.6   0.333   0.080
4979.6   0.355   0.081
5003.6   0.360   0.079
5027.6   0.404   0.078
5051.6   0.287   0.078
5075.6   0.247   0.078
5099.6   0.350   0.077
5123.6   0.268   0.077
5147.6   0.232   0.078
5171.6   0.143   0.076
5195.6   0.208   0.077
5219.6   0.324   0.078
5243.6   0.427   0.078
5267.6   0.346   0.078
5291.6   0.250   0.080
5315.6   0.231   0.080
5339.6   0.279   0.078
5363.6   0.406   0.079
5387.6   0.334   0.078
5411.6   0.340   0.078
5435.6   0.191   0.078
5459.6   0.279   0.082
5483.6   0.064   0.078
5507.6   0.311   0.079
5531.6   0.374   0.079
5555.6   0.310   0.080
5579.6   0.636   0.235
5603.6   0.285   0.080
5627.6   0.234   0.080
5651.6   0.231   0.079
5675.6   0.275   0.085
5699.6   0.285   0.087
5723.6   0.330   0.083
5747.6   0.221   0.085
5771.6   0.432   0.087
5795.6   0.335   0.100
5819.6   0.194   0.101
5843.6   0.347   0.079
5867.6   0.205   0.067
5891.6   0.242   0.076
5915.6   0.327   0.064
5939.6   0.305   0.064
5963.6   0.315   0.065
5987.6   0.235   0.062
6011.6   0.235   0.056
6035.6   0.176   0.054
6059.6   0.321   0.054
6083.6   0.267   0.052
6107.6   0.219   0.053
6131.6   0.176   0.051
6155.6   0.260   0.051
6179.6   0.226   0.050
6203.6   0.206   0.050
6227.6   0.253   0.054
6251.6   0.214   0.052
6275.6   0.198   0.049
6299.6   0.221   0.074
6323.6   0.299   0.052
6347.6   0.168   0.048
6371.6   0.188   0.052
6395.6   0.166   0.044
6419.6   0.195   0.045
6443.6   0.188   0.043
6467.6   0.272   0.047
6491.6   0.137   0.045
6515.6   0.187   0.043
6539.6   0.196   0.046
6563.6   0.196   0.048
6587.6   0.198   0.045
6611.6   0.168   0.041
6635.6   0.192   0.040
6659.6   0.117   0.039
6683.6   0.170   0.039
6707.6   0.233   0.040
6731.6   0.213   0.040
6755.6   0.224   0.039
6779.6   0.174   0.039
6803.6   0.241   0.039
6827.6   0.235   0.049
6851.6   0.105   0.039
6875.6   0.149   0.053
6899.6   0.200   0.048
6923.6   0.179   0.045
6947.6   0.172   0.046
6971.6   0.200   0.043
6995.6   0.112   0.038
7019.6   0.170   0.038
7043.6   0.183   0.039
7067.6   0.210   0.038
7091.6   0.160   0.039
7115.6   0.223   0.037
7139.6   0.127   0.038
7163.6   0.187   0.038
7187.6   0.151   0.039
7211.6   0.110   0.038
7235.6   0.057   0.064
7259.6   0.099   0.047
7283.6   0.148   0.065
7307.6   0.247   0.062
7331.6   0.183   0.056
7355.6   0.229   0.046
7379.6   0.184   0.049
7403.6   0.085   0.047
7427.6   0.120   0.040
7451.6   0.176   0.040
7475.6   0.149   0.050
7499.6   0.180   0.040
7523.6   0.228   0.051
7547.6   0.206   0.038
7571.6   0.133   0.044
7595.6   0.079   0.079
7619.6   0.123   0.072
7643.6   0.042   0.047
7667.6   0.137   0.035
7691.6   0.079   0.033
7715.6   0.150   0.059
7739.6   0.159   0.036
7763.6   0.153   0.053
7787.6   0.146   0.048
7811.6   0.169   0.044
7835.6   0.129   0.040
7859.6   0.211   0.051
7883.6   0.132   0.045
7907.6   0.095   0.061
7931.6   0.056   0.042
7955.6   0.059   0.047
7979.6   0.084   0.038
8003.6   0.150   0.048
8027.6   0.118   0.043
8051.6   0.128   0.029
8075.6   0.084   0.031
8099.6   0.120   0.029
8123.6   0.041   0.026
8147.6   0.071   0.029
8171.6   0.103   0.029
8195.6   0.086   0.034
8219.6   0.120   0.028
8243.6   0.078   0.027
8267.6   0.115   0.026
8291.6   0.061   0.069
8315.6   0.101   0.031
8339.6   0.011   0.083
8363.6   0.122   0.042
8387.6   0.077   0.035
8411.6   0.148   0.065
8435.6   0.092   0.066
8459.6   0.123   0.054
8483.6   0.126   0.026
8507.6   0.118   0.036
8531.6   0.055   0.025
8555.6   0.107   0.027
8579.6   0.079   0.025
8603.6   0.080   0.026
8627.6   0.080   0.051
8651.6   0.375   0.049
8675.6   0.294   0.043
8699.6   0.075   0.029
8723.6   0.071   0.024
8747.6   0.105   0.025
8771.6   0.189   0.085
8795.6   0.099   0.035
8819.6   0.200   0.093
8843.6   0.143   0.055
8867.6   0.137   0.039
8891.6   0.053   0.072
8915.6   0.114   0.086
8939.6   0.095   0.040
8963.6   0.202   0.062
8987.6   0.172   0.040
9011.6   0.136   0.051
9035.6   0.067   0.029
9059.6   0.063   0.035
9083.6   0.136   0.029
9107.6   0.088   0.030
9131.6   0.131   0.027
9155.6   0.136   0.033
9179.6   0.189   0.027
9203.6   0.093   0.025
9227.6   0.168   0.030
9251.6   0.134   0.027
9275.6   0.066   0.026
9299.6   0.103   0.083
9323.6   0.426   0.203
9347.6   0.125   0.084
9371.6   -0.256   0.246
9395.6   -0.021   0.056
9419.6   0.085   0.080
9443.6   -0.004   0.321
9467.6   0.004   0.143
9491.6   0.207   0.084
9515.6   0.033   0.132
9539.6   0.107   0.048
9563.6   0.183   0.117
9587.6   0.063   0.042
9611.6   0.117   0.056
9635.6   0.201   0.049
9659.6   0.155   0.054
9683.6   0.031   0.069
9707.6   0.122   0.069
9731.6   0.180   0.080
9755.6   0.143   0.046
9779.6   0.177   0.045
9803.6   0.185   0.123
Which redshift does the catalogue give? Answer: 1.324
